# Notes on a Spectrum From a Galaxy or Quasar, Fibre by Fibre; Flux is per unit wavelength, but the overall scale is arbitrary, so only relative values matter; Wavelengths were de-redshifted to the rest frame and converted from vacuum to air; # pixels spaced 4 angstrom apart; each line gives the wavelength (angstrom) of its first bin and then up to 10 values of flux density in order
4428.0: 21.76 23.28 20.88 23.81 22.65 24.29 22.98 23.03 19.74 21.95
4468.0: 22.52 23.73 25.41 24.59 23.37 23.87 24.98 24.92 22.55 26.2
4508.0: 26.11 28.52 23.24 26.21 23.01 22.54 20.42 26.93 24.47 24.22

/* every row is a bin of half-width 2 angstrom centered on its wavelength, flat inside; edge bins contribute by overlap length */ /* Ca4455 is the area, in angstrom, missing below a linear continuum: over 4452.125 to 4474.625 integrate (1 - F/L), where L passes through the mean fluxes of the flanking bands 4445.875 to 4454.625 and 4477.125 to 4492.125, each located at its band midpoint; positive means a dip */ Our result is 1.38 angstrom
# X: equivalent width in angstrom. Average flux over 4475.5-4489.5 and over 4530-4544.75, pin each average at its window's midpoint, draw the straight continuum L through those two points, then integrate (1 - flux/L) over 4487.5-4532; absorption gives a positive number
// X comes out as -0.9 angstrom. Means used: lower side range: 24.2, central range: 24.6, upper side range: 24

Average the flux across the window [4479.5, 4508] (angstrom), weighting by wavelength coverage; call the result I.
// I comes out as 24.5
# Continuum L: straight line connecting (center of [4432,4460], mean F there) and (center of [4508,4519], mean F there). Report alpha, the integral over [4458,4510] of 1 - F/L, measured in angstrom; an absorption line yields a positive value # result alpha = 1.5 angstrom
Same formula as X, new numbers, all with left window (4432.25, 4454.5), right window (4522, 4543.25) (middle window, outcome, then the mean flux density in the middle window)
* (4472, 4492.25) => -1.0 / 24.3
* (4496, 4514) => -1.8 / 25.7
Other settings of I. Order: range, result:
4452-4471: 22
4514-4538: 23.7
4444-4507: 23.6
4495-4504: 24.2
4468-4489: 24.1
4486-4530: 24.7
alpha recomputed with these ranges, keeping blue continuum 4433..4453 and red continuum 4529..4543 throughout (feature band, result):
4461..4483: -0.2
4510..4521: -1.1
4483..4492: -0.2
